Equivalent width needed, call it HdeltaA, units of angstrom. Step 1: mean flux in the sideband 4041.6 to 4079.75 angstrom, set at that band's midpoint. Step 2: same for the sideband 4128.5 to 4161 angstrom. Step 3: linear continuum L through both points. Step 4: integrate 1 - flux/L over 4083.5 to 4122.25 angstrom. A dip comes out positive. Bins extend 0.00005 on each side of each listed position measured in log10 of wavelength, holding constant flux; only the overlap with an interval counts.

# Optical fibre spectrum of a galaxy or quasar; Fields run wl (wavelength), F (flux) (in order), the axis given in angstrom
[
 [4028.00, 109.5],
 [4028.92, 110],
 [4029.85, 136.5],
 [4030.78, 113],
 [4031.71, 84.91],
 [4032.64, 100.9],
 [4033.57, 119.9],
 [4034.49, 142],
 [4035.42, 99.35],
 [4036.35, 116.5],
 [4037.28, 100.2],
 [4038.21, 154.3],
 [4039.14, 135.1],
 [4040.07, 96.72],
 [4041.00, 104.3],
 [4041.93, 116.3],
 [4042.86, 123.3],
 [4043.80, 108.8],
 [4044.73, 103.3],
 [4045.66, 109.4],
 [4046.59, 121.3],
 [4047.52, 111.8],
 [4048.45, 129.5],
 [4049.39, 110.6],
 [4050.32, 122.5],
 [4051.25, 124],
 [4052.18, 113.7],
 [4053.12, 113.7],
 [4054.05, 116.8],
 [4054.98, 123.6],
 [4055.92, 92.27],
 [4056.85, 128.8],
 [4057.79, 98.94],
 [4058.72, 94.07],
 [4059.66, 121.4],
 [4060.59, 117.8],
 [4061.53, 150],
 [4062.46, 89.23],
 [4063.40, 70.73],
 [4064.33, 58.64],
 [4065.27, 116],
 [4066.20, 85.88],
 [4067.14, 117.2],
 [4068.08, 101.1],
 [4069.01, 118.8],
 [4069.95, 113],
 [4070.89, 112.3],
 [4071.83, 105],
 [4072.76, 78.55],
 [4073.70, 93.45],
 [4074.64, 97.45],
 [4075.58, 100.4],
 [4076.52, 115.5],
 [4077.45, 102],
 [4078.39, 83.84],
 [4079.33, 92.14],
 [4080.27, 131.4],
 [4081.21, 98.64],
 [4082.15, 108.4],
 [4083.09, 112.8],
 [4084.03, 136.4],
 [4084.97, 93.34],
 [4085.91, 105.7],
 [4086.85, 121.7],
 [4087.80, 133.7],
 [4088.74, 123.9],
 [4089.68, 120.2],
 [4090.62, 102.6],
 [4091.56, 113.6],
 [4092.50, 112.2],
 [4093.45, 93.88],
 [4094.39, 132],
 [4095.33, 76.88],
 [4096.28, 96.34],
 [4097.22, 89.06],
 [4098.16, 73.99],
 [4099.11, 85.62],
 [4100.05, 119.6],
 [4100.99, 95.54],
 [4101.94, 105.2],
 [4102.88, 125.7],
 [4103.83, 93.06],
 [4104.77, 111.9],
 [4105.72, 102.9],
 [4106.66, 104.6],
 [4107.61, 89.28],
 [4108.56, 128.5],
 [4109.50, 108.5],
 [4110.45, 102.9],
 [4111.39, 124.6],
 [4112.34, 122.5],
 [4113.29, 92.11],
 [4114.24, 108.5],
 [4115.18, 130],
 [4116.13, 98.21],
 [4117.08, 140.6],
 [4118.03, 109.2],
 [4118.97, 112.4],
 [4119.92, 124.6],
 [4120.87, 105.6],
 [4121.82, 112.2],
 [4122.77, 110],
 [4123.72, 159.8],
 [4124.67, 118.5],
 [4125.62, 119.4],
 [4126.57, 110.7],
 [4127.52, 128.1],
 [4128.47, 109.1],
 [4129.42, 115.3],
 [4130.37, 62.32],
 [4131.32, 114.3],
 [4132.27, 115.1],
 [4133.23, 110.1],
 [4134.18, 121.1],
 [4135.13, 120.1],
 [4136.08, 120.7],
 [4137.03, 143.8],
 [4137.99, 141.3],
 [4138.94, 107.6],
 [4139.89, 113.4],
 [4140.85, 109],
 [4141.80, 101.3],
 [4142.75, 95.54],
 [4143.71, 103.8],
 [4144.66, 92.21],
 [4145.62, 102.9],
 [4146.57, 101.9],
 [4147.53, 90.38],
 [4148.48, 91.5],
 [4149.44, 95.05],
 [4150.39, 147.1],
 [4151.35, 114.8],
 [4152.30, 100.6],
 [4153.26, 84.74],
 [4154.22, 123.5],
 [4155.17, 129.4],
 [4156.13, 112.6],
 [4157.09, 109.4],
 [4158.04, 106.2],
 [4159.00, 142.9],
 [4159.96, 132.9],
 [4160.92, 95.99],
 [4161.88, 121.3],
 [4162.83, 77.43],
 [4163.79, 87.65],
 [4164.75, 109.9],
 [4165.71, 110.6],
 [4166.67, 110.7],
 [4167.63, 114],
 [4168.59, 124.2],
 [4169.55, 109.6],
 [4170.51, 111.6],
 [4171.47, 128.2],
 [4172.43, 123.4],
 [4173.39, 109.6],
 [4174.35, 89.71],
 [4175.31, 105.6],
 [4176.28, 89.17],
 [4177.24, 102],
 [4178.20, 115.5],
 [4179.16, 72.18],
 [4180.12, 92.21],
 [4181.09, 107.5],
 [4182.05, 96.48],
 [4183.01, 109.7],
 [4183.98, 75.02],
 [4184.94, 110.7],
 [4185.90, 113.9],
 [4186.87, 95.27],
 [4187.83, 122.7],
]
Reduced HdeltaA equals 0.0 angstrom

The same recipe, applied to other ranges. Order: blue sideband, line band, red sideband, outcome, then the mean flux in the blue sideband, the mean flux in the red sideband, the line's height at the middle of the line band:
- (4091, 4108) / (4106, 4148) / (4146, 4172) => -2.8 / 101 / 111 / 106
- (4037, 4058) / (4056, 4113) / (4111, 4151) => 4.4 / 116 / 113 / 115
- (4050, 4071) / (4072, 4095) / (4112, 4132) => 0.5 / 109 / 114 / 111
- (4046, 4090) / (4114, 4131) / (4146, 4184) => -1.2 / 109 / 107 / 108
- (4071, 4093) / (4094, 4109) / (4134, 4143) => 1.3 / 108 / 118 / 111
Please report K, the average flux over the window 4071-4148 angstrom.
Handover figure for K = 109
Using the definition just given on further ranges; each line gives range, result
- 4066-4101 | 105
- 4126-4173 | 111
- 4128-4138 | 115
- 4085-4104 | 106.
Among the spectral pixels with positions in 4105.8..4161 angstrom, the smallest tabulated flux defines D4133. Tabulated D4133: 62.32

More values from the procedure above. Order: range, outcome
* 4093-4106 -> 73.99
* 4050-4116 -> 58.64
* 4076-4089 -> 83.84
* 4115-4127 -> 98.21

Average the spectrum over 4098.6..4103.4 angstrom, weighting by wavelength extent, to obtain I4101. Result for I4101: 106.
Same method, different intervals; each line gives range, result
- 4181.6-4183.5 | 103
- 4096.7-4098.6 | 82.3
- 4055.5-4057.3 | 111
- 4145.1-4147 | 102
